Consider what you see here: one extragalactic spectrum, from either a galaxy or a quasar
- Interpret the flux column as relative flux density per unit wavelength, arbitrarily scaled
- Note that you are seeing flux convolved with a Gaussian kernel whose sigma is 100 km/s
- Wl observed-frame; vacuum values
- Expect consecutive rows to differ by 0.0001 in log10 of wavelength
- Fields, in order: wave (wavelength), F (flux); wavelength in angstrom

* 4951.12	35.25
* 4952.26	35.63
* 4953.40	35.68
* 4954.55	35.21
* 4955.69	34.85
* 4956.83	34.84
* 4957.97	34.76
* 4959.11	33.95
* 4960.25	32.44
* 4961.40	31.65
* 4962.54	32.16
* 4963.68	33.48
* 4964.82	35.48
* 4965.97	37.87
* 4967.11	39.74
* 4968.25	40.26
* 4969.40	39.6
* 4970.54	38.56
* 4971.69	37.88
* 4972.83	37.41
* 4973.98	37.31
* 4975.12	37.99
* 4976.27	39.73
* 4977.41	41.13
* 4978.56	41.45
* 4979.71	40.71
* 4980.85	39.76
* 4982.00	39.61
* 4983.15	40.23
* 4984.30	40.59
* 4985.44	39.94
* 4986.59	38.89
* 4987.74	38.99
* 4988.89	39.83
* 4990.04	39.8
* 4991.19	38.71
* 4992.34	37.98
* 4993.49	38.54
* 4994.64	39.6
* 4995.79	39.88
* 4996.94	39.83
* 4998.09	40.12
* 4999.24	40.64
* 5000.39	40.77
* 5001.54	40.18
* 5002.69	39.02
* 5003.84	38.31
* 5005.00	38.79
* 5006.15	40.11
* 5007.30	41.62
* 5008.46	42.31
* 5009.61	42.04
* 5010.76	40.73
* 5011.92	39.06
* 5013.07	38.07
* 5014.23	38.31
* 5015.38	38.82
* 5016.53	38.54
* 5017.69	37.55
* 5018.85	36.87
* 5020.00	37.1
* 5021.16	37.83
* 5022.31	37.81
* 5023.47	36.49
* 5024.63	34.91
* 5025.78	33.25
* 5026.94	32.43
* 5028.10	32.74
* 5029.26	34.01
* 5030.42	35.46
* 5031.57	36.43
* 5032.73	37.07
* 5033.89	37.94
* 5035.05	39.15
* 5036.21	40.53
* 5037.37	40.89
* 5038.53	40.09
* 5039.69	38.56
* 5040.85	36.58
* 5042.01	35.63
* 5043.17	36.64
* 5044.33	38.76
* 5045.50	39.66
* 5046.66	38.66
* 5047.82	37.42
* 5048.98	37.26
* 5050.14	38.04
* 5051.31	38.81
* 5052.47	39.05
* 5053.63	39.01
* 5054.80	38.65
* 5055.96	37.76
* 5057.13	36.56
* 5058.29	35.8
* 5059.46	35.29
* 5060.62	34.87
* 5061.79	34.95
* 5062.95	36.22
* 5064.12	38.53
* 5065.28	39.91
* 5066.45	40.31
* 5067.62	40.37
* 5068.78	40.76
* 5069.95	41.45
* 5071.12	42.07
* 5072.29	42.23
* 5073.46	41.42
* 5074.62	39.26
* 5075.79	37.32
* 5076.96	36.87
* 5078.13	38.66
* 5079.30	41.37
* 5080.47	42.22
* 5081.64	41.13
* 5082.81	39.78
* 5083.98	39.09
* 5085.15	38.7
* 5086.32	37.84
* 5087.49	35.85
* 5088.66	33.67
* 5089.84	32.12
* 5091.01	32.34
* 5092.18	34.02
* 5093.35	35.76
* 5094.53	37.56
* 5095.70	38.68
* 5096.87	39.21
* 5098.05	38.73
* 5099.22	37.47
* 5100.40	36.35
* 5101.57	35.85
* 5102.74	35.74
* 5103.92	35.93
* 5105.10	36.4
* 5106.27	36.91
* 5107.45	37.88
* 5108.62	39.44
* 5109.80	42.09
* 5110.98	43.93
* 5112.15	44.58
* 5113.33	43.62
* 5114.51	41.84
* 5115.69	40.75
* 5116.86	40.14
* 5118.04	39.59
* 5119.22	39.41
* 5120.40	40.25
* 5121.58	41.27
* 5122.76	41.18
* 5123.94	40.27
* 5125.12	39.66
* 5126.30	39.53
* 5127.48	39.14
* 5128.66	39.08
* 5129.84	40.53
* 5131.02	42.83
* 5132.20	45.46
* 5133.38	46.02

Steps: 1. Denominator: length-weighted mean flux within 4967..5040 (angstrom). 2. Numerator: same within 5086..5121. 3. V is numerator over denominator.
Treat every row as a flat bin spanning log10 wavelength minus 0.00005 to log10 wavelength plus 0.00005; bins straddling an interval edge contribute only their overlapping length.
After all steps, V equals 1.0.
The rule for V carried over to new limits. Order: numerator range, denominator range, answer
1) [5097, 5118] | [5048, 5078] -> 1.02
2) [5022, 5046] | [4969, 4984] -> 0.94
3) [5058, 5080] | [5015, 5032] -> 1.08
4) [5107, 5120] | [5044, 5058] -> 1.08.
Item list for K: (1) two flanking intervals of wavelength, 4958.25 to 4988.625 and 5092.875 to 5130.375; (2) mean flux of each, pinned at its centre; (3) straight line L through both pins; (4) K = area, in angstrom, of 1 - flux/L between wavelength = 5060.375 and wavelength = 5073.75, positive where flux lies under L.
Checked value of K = -0.2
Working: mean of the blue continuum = 37.9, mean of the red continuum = 39.3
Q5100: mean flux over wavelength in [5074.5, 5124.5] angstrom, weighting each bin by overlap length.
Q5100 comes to 38.6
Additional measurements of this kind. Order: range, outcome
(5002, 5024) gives 38.9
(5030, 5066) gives 37.8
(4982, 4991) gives 39.7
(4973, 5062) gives 38.4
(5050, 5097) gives 38.1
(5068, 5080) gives 40.2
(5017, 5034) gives 35.8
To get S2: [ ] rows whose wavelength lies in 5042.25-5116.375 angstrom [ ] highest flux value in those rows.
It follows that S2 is 44.58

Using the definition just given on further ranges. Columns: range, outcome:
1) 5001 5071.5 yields 42.31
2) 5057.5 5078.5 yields 42.23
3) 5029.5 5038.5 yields 40.89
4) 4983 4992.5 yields 40.59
